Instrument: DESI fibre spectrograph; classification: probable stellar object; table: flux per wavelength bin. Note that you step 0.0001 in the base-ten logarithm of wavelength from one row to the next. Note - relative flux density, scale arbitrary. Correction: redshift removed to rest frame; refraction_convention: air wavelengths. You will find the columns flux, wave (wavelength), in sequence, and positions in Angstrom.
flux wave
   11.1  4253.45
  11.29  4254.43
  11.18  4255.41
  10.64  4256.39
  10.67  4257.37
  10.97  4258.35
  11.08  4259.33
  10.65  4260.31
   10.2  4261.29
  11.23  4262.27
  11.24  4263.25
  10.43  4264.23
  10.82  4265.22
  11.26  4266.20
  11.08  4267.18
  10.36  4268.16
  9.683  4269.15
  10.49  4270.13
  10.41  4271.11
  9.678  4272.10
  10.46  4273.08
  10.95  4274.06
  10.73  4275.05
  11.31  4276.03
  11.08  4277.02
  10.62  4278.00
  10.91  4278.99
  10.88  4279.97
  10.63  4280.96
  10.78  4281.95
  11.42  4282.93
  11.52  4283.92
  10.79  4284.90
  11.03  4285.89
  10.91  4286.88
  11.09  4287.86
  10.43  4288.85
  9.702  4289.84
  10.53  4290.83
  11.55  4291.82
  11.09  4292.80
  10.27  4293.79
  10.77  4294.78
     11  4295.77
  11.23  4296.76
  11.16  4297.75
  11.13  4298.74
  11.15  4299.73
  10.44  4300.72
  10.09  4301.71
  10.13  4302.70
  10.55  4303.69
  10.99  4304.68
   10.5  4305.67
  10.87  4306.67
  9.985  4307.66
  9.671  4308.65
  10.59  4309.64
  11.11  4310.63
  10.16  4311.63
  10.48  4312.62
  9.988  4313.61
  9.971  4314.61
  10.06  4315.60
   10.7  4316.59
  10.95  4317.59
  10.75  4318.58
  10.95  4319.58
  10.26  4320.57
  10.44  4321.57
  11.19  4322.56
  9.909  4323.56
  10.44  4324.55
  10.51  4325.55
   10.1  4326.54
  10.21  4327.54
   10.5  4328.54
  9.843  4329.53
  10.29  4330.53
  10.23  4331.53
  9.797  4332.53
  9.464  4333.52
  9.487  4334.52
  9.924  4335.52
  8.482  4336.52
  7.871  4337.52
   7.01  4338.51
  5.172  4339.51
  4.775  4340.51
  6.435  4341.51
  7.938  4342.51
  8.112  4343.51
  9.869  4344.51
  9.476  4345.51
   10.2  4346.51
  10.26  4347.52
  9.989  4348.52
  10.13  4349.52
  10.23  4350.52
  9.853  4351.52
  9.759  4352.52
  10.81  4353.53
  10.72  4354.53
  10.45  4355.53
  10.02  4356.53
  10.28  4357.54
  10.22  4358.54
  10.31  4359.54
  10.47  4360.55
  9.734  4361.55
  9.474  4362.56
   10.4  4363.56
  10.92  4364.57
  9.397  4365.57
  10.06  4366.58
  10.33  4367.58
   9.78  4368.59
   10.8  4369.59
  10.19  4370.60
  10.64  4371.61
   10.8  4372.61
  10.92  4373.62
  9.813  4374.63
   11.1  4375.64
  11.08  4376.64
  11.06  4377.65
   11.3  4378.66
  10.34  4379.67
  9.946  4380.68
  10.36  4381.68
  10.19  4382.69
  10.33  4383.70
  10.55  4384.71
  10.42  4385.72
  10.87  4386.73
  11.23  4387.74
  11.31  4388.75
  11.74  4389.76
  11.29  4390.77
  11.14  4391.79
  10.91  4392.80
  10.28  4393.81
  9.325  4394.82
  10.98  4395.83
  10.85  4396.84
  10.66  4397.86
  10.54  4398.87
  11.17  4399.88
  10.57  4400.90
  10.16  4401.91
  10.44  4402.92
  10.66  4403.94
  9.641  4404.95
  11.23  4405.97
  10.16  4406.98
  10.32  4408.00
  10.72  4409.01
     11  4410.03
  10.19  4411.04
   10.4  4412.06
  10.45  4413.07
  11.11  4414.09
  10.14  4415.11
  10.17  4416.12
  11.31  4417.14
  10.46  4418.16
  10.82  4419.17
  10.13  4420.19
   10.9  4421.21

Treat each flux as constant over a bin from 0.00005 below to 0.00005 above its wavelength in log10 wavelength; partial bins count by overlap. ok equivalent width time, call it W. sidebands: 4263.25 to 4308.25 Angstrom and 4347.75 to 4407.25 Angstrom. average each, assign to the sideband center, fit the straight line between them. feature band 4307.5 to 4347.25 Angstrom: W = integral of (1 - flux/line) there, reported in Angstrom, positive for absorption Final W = 3.9 Angstrom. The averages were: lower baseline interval 10.7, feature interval 9.58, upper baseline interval 10.5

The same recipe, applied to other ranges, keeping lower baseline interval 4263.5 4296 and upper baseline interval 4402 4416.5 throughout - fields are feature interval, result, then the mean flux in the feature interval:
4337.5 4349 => 2.72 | 8.1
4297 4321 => 0.34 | 10.5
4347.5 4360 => 0.42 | 10.2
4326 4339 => 1.41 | 9.49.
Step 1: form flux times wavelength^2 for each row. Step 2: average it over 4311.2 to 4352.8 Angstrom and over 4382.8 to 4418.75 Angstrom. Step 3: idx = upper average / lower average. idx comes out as 1.1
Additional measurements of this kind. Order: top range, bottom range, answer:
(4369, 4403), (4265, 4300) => 1.04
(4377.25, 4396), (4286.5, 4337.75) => 1.07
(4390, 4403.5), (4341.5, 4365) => 1.10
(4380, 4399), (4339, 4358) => 1.19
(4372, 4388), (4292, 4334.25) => 1.05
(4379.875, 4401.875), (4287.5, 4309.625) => 1.05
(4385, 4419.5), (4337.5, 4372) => 1.15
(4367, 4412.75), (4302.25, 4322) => 1.05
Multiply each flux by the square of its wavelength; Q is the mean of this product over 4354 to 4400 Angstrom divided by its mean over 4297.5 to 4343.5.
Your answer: 1.10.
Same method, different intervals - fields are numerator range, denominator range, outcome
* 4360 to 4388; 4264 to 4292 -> 1.02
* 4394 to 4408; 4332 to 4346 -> 1.33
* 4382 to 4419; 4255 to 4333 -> 1.05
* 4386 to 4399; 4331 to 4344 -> 1.38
